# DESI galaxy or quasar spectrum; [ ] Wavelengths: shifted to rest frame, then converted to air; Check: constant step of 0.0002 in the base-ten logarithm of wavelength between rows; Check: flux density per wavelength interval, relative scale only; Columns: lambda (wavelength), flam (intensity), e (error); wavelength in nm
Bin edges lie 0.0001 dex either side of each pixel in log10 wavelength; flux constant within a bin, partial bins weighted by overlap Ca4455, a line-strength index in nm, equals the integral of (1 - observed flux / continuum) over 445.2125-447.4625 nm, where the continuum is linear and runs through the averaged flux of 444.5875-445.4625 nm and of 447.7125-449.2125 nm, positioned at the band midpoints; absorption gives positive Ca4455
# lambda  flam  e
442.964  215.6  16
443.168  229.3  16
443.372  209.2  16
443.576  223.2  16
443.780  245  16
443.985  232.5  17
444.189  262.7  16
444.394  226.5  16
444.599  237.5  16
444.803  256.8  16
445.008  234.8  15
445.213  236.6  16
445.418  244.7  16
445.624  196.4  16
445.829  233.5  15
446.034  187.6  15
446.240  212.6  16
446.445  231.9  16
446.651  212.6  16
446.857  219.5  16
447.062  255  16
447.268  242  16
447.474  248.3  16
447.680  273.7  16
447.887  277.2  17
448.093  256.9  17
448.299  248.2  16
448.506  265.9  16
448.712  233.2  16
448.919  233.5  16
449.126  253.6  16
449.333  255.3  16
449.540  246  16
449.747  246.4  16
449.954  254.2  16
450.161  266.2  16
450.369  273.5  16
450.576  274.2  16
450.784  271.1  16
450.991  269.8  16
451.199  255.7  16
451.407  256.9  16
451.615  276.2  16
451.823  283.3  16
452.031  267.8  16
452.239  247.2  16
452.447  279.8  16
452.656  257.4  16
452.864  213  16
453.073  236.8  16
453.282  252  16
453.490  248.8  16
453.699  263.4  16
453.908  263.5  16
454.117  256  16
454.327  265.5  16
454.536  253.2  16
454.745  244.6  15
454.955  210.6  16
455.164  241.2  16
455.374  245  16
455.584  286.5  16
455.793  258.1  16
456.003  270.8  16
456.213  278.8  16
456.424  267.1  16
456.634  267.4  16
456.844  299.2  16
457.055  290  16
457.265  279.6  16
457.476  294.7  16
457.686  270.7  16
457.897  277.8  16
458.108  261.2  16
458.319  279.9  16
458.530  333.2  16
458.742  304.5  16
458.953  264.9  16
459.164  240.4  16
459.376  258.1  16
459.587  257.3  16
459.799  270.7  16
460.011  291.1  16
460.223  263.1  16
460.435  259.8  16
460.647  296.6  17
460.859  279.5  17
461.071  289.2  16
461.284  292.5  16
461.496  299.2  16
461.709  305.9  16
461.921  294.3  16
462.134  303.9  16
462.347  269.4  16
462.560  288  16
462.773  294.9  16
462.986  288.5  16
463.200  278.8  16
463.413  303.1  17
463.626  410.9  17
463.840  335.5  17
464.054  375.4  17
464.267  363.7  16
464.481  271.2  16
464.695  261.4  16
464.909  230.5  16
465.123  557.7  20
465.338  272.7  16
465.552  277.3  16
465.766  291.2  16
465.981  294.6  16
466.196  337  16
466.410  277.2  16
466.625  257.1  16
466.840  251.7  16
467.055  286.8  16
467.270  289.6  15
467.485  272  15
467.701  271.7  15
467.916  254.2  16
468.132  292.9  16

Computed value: 0.20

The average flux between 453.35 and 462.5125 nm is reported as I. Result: 273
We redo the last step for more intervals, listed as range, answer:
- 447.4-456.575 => 257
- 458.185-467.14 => 297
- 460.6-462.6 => 292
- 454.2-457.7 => 266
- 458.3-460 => 277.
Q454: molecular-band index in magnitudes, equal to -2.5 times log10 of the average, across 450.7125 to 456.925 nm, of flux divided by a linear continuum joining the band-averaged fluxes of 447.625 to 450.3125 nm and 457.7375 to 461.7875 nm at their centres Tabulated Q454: 0.03 mag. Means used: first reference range 255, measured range 259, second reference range 280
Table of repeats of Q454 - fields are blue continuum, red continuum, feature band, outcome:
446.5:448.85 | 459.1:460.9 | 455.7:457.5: -0.059 mag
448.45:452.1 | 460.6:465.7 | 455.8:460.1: 0.048 mag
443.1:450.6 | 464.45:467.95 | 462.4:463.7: -0.082 mag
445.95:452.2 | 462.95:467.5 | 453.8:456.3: 0.070 mag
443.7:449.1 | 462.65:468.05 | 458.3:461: 0.029 mag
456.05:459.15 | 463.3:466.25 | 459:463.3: 0.087 mag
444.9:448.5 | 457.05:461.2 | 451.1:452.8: -0.043 mag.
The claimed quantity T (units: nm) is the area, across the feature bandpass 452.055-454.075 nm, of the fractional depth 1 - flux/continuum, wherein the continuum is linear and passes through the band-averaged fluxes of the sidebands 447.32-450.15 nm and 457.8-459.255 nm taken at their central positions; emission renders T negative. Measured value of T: 0.10 nm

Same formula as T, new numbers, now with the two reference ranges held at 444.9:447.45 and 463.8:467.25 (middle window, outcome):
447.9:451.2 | -0.23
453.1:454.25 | 0.01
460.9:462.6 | 0.00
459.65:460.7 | 0.04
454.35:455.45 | 0.09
